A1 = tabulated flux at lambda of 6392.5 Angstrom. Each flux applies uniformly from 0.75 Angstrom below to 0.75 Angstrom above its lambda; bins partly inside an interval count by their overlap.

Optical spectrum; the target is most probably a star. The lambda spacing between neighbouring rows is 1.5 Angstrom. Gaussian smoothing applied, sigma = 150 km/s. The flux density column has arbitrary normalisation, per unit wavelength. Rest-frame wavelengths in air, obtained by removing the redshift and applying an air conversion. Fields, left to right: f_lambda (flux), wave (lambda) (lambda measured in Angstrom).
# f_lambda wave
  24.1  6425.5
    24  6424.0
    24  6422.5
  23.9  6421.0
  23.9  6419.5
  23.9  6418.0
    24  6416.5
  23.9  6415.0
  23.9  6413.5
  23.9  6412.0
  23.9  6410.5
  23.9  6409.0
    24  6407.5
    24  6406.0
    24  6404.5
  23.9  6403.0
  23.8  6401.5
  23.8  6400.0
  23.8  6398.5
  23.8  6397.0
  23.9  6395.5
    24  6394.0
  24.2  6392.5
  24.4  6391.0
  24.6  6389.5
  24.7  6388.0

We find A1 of 24.2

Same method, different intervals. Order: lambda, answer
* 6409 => 23.9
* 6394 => 24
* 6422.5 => 24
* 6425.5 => 24.1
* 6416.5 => 24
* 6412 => 23.9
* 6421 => 23.9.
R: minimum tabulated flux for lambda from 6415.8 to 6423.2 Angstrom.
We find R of 23.9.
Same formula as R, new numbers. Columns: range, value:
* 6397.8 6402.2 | 23.8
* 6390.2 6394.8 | 24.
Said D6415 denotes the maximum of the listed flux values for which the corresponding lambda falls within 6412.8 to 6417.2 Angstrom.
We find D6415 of 24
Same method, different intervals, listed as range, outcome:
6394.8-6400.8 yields 23.9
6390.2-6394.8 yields 24.4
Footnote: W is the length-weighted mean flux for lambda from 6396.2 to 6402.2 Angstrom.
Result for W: 23.8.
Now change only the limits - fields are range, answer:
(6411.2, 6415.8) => 23.9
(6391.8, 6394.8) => 24.1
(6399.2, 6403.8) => 23.8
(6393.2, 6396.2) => 24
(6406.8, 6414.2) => 23.9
